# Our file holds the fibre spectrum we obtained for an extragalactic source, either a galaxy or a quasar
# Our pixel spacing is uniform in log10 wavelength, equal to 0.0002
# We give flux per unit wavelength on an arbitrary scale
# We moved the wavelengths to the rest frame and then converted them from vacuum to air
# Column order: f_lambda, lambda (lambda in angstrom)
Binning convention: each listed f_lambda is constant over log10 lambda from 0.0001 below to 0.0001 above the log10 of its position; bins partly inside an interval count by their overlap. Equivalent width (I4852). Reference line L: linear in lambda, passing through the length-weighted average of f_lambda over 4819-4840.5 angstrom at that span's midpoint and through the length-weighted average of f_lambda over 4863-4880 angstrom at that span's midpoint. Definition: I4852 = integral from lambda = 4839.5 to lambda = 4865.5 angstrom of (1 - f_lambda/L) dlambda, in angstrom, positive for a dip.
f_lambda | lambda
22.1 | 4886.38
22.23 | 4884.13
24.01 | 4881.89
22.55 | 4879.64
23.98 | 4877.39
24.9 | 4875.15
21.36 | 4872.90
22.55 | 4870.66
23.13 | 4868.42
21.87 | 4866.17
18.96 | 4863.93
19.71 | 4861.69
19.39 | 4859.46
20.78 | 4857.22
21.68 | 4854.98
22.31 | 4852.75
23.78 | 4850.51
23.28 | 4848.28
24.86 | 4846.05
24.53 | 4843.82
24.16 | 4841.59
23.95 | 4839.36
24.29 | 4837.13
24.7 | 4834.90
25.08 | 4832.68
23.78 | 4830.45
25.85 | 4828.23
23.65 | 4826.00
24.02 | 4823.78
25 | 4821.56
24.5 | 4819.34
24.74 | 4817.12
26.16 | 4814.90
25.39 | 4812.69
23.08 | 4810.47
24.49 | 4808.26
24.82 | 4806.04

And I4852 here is 1.3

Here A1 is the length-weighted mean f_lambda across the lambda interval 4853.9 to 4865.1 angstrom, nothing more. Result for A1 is 20.1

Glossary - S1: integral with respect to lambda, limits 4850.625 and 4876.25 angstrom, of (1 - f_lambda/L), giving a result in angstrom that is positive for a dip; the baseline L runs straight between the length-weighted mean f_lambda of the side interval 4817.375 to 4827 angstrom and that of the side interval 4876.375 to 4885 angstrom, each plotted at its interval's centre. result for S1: 2.1 angstrom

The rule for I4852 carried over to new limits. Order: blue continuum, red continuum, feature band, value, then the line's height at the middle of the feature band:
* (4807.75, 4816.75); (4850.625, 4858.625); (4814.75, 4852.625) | -1.84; 23.3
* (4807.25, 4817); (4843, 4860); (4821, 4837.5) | -0.47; 23.9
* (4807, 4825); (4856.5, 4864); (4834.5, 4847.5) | -1.47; 21.9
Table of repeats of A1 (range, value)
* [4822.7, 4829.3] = 24.5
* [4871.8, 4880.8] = 23.2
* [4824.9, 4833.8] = 24.6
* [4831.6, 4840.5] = 24.5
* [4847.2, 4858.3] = 22.4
